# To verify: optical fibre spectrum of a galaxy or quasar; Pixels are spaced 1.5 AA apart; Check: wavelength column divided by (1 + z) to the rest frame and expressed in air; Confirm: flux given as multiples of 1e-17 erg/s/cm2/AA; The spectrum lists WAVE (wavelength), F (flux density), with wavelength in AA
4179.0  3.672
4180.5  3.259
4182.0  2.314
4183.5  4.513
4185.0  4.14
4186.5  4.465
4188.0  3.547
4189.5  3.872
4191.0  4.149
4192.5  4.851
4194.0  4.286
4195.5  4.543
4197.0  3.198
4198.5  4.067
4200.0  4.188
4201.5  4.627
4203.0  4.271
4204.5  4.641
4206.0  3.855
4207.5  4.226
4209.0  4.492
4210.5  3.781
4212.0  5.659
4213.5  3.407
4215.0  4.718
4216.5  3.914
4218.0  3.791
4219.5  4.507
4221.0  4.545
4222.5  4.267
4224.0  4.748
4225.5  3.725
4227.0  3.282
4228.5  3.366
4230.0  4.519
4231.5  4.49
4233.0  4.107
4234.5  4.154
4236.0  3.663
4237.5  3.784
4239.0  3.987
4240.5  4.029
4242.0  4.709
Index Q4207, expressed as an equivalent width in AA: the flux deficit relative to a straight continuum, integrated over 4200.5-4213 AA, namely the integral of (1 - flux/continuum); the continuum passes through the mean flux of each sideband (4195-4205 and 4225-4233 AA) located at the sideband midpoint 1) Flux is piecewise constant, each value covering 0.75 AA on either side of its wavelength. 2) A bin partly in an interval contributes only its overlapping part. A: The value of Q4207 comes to -0.9 AA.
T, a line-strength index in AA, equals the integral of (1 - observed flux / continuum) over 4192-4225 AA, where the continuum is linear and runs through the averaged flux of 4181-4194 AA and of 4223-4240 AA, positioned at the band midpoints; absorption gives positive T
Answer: -2.51 AA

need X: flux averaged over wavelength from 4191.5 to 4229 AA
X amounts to 4.2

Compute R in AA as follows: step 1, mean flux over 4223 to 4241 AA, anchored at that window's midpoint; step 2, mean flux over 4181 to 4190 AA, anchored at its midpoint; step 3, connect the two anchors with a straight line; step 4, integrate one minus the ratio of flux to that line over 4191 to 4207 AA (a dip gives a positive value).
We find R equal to -1.7 AA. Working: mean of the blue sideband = 3.79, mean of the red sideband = 3.99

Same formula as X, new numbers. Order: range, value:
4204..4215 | 4.32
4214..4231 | 4.12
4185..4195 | 4.2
